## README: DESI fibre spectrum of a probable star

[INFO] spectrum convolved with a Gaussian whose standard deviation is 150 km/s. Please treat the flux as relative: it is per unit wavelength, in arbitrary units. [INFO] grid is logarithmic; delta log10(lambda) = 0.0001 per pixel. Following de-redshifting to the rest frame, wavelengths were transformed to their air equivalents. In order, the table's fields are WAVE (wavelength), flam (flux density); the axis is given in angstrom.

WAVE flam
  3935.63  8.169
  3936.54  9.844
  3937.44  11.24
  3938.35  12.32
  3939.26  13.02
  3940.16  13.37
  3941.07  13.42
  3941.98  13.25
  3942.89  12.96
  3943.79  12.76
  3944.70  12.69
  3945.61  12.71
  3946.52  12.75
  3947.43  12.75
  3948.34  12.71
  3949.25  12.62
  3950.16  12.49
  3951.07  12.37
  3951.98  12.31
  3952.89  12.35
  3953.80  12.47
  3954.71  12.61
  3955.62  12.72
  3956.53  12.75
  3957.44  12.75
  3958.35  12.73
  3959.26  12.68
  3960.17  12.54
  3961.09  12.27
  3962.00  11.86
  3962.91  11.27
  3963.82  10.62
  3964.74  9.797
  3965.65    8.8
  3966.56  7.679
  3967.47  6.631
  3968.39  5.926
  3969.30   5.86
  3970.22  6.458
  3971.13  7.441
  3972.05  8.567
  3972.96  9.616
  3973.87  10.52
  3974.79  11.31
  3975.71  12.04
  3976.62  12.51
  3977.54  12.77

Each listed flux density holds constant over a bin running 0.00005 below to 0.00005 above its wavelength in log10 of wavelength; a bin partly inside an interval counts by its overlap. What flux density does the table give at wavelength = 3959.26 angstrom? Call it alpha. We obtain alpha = 12.68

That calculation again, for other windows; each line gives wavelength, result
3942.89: 12.96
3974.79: 11.31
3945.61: 12.71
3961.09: 12.27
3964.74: 9.797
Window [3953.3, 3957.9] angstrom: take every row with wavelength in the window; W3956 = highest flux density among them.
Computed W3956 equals 12.75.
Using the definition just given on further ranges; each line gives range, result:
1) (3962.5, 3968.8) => 11.27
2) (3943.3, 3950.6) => 12.76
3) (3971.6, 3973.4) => 9.616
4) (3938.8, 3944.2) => 13.42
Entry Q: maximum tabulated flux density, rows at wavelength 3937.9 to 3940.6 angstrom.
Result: 13.37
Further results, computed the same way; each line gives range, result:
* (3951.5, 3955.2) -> 12.61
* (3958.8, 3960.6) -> 12.68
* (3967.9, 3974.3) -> 10.52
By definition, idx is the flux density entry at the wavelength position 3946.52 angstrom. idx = 12.75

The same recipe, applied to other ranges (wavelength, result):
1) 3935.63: 8.169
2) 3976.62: 12.51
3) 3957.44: 12.75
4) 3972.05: 8.567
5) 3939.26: 13.02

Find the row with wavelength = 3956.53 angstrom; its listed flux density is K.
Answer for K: 12.75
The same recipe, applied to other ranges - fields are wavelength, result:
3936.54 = 9.844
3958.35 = 12.73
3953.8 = 12.47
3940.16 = 13.37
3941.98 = 13.25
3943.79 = 12.76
